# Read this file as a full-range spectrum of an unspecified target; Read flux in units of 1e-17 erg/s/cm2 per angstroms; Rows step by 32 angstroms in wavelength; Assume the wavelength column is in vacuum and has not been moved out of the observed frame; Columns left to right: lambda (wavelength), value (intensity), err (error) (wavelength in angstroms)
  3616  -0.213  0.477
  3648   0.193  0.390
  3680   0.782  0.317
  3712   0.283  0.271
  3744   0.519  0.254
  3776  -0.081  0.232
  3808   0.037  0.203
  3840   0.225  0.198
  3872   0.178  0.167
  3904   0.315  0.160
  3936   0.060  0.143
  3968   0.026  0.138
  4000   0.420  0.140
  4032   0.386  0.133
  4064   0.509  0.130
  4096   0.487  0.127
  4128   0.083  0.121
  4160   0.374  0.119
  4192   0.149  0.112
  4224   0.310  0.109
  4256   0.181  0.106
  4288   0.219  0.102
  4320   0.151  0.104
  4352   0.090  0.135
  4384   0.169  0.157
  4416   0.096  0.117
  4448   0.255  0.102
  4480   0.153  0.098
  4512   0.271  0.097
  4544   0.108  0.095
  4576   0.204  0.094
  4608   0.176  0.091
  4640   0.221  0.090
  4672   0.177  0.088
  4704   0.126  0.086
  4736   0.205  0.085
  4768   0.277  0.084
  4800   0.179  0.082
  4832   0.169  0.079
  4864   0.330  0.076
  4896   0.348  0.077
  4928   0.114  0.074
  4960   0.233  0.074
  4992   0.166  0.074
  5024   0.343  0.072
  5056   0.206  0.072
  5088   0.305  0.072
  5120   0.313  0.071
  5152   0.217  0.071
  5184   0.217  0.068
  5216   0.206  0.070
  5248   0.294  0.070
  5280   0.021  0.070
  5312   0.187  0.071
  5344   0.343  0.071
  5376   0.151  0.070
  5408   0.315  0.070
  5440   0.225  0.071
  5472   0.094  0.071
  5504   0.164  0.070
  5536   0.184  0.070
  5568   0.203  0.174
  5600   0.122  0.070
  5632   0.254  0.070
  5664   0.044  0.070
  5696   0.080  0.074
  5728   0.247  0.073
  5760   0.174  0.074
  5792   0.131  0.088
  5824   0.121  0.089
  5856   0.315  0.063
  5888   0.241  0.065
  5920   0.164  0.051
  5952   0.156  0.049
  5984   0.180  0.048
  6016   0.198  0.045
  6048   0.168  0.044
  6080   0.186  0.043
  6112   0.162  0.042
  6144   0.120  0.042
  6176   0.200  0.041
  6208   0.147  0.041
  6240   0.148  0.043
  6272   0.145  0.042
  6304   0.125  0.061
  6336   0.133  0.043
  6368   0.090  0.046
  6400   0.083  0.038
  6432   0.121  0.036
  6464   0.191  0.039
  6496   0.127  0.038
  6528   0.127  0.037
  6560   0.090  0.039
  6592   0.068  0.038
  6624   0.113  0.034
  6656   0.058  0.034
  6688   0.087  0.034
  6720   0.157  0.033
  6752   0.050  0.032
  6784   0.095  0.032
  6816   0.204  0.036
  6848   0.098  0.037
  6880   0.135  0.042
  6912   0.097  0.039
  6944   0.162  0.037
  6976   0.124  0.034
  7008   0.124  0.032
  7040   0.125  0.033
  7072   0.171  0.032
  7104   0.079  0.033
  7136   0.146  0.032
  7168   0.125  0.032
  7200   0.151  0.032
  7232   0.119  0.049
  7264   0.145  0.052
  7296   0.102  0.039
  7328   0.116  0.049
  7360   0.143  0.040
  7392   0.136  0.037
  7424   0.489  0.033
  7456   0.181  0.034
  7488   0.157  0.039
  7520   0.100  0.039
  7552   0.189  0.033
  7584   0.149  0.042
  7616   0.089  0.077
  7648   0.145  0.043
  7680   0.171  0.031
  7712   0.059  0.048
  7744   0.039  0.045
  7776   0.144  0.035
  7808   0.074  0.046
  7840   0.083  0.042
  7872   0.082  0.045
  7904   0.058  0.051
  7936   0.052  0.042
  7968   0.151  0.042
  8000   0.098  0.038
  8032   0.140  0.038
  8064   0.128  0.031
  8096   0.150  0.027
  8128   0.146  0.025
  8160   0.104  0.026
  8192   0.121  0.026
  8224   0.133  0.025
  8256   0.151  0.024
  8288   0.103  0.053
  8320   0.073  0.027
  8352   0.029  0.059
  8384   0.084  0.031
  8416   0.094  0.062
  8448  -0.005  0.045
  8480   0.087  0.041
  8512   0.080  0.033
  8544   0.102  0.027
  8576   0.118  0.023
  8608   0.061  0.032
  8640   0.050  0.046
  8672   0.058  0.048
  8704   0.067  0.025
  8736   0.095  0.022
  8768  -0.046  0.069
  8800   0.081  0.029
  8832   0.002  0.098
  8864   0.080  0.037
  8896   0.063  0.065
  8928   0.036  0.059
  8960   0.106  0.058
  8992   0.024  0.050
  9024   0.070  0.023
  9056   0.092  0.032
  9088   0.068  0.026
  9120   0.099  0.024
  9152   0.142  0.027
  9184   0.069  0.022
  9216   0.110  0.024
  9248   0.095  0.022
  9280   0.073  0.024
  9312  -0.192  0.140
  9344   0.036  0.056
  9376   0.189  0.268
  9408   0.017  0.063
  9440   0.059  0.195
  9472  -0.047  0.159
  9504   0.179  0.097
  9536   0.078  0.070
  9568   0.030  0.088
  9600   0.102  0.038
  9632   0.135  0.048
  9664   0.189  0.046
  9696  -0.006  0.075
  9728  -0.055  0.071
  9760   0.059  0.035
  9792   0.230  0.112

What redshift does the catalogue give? 0.99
